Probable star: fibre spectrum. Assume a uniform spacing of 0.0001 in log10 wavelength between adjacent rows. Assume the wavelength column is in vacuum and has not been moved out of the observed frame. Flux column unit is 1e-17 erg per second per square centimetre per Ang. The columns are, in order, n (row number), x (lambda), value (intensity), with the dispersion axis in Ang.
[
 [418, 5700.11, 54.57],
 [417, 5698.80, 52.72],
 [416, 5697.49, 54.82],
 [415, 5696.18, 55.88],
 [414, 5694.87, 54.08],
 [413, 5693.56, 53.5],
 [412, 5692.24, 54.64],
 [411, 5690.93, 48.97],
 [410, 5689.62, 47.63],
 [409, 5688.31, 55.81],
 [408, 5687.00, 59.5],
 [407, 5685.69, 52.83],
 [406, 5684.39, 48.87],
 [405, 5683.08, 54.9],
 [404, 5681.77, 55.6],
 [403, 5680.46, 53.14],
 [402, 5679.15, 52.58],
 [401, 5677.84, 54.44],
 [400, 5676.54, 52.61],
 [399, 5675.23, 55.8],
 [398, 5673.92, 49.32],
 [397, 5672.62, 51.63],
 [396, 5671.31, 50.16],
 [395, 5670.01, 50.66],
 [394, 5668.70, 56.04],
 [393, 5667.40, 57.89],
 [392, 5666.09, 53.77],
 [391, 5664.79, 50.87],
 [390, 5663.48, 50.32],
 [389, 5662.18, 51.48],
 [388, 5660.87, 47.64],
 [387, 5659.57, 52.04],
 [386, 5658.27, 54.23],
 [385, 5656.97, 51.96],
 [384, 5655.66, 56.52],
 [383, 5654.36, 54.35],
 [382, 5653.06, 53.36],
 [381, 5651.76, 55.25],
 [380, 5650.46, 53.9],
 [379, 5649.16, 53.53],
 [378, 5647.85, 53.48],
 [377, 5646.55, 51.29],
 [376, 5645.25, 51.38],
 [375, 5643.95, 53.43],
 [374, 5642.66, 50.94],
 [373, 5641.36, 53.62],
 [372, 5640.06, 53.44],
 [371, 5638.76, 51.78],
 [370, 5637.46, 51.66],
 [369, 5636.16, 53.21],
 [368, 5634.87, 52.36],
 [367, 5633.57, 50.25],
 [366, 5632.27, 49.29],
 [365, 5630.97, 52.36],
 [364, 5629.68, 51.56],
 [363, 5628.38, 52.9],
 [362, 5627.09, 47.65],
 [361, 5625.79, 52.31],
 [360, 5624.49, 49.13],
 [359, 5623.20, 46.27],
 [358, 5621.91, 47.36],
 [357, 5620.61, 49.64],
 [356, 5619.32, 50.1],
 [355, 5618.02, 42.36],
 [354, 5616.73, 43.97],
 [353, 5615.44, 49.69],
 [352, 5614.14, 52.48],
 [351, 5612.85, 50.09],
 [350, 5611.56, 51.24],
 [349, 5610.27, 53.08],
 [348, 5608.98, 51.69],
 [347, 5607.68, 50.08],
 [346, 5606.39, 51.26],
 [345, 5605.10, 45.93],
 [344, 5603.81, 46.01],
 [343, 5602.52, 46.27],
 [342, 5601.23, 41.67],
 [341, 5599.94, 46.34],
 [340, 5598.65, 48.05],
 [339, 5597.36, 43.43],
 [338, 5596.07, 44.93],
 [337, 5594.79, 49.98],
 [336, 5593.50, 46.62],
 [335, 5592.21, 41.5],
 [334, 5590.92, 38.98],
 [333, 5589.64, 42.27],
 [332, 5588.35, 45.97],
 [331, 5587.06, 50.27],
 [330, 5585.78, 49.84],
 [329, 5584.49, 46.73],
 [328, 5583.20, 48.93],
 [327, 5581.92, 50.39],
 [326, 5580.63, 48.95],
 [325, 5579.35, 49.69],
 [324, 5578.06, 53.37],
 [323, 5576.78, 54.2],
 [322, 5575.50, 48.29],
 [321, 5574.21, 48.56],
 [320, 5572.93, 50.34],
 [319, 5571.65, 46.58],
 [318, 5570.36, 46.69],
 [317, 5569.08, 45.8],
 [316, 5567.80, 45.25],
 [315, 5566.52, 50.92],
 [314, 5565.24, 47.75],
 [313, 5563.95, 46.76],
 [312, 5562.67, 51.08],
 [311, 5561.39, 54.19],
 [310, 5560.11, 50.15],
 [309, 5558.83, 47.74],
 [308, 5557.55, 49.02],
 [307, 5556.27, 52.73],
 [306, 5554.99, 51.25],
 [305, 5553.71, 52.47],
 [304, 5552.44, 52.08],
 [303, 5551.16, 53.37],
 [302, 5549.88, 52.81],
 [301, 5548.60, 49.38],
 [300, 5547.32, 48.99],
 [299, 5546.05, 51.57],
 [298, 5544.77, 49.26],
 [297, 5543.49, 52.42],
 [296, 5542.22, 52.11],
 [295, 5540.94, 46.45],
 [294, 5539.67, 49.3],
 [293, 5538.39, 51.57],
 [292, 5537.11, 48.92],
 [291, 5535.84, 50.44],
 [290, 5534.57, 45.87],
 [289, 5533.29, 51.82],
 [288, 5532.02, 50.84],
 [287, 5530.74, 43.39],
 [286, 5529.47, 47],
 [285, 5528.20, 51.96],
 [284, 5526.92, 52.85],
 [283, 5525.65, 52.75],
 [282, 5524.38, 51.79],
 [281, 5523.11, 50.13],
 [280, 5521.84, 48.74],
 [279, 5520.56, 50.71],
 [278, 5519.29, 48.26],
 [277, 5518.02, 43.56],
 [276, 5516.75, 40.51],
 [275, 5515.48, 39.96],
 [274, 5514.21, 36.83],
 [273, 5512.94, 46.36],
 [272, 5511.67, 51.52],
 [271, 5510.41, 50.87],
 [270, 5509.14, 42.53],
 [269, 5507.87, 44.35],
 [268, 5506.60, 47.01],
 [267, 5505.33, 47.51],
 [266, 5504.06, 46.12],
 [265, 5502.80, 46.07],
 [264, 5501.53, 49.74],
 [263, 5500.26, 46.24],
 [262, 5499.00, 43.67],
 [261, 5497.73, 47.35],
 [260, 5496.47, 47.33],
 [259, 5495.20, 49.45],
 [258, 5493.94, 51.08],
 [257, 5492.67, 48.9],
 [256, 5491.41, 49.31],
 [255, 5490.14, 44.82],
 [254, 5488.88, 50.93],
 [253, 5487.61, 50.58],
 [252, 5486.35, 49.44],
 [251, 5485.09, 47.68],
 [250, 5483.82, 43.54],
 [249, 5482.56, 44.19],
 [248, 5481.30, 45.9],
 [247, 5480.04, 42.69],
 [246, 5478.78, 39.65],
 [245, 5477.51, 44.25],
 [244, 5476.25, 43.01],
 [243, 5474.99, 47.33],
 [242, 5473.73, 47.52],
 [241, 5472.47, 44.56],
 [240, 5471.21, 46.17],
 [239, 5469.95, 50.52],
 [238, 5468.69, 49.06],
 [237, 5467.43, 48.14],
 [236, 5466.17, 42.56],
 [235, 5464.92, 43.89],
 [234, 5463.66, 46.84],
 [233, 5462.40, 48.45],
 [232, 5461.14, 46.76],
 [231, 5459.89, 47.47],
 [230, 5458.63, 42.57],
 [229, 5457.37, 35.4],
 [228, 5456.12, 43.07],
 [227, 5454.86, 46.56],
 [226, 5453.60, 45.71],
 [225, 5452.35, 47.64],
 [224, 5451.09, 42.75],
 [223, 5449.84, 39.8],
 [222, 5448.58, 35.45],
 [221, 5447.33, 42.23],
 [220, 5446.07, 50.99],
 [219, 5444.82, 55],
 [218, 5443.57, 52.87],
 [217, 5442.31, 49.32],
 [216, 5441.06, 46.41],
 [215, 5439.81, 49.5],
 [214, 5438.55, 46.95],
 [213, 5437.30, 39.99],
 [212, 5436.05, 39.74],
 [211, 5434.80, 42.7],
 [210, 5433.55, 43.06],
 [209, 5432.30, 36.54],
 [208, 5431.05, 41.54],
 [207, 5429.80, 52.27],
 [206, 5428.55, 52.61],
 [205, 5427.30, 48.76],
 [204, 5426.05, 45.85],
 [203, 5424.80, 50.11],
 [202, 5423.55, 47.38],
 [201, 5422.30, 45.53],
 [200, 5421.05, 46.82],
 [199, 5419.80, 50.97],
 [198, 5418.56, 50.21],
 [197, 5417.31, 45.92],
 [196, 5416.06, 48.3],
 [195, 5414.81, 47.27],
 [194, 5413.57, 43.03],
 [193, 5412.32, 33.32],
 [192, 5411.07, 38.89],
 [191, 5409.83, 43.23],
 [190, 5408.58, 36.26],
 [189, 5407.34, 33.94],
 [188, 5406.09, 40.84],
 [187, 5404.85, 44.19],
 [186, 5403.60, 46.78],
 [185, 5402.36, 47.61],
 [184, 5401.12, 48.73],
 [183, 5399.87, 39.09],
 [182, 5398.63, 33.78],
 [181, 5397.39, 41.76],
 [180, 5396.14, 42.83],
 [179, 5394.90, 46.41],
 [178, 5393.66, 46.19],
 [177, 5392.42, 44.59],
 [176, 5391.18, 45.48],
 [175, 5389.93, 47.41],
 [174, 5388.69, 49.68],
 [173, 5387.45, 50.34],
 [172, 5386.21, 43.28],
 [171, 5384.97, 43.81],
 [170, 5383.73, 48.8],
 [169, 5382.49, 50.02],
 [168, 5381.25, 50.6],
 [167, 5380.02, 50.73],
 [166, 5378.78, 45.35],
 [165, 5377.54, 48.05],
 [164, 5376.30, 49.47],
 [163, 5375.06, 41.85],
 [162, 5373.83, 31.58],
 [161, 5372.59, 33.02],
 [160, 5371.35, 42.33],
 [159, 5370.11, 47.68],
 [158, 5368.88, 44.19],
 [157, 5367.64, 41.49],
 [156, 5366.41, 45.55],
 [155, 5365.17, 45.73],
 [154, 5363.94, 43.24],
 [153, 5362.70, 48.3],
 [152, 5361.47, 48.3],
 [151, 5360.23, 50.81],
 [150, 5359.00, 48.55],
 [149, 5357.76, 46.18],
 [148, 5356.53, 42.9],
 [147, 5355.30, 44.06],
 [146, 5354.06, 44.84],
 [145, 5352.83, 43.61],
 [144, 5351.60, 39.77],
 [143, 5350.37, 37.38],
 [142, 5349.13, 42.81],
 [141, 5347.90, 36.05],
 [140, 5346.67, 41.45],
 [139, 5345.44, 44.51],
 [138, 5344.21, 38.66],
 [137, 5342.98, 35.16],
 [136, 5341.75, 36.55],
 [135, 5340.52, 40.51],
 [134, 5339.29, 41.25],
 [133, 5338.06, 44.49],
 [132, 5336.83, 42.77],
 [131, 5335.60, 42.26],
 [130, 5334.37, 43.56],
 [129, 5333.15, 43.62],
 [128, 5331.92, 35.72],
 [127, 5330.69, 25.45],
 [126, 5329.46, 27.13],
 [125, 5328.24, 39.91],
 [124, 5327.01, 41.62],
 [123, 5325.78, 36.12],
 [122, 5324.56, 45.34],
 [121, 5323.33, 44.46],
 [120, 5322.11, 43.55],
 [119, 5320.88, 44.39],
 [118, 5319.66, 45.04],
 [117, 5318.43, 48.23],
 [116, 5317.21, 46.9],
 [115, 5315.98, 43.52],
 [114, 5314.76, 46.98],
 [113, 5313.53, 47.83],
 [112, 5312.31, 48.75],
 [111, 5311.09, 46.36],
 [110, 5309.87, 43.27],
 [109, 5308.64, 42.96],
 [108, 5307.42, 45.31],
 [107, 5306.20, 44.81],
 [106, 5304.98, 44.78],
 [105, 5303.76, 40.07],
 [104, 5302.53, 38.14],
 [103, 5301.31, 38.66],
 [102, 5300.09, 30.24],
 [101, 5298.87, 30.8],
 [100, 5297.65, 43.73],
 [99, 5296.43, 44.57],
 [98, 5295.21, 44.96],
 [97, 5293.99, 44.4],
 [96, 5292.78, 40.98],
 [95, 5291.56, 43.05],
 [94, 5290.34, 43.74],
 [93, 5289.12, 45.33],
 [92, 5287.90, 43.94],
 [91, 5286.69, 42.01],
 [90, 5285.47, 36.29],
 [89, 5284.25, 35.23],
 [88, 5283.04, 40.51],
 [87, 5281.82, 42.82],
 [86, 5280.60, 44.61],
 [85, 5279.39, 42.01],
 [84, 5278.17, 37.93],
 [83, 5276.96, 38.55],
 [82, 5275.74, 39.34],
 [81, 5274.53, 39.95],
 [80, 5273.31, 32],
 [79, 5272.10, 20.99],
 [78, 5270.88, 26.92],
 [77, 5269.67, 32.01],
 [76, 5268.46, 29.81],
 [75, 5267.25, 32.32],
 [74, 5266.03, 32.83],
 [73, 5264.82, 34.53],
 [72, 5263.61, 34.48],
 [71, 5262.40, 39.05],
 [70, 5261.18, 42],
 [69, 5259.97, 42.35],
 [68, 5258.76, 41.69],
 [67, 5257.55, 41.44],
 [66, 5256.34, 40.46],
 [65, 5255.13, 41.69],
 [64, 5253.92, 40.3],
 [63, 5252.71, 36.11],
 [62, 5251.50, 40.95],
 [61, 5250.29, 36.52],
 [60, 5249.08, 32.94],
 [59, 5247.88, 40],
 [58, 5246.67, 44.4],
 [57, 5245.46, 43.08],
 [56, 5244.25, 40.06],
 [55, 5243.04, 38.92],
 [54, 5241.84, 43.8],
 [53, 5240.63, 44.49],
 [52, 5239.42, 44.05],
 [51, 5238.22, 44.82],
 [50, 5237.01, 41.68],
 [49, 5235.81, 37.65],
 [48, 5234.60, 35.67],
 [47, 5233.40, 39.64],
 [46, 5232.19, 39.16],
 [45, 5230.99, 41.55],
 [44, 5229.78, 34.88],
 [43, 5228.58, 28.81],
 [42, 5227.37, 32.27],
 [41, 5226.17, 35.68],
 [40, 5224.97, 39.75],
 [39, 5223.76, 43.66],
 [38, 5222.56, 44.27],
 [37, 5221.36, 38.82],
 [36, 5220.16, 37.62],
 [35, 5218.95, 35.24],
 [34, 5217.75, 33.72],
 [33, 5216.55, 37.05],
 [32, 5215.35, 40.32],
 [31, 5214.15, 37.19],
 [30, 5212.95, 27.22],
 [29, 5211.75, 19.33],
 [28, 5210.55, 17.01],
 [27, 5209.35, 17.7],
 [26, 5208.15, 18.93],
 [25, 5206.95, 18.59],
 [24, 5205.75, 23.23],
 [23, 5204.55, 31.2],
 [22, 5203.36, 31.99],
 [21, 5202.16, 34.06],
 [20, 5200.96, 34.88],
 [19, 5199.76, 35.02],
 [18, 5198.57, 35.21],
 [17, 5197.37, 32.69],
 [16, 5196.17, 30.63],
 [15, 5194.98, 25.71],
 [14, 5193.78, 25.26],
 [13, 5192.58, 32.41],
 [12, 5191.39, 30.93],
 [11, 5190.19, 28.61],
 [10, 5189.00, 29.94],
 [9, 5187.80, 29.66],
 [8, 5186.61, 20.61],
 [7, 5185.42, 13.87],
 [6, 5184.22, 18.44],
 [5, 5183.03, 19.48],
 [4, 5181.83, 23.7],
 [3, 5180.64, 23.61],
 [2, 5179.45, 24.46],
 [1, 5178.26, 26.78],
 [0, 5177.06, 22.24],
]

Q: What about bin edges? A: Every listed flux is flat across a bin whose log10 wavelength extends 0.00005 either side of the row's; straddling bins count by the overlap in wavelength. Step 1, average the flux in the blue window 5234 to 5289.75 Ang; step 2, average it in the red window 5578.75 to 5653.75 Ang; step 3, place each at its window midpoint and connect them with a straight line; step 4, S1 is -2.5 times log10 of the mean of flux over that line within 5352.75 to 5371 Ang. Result -0.10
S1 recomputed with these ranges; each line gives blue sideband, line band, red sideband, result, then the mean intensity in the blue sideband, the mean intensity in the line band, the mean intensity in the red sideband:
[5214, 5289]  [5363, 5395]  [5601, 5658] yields -0.07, 38.3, 45.3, 50.8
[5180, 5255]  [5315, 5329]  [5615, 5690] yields -0.15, 33.2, 43.5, 51.9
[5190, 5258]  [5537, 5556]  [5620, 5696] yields -0.06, 35.1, 50.9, 52.4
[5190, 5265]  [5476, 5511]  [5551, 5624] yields -0.04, 35.5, 46.6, 48.4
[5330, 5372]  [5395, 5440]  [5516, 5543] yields 0.02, 42.3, 44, 49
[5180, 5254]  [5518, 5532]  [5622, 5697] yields -0.07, 33.1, 49.5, 52.5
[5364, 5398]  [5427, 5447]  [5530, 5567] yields 0.00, 45.1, 46.7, 50.1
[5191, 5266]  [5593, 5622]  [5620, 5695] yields 0.05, 35.6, 47.9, 52.3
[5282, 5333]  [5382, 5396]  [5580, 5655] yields -0.07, 41.6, 46.7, 49.4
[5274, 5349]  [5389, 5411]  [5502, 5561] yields 0.04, 41.3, 42.9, 48.8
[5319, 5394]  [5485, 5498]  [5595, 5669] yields -0.05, 43.1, 48.9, 50.6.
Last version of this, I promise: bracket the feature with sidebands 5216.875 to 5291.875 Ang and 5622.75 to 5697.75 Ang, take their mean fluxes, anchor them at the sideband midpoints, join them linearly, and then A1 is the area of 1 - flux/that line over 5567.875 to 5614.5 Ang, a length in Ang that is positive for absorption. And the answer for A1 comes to 2.1 Ang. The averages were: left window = 38.5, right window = 52.6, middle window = 47.9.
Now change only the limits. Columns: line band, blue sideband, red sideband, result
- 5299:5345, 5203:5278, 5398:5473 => -2.1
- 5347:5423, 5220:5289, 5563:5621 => -3.9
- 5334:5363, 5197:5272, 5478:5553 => -1.4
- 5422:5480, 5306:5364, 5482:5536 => 0.5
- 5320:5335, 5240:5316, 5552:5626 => 0.7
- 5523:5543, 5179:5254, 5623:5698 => -1.2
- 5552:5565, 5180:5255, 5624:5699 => -0.7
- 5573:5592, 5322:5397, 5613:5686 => 0.6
